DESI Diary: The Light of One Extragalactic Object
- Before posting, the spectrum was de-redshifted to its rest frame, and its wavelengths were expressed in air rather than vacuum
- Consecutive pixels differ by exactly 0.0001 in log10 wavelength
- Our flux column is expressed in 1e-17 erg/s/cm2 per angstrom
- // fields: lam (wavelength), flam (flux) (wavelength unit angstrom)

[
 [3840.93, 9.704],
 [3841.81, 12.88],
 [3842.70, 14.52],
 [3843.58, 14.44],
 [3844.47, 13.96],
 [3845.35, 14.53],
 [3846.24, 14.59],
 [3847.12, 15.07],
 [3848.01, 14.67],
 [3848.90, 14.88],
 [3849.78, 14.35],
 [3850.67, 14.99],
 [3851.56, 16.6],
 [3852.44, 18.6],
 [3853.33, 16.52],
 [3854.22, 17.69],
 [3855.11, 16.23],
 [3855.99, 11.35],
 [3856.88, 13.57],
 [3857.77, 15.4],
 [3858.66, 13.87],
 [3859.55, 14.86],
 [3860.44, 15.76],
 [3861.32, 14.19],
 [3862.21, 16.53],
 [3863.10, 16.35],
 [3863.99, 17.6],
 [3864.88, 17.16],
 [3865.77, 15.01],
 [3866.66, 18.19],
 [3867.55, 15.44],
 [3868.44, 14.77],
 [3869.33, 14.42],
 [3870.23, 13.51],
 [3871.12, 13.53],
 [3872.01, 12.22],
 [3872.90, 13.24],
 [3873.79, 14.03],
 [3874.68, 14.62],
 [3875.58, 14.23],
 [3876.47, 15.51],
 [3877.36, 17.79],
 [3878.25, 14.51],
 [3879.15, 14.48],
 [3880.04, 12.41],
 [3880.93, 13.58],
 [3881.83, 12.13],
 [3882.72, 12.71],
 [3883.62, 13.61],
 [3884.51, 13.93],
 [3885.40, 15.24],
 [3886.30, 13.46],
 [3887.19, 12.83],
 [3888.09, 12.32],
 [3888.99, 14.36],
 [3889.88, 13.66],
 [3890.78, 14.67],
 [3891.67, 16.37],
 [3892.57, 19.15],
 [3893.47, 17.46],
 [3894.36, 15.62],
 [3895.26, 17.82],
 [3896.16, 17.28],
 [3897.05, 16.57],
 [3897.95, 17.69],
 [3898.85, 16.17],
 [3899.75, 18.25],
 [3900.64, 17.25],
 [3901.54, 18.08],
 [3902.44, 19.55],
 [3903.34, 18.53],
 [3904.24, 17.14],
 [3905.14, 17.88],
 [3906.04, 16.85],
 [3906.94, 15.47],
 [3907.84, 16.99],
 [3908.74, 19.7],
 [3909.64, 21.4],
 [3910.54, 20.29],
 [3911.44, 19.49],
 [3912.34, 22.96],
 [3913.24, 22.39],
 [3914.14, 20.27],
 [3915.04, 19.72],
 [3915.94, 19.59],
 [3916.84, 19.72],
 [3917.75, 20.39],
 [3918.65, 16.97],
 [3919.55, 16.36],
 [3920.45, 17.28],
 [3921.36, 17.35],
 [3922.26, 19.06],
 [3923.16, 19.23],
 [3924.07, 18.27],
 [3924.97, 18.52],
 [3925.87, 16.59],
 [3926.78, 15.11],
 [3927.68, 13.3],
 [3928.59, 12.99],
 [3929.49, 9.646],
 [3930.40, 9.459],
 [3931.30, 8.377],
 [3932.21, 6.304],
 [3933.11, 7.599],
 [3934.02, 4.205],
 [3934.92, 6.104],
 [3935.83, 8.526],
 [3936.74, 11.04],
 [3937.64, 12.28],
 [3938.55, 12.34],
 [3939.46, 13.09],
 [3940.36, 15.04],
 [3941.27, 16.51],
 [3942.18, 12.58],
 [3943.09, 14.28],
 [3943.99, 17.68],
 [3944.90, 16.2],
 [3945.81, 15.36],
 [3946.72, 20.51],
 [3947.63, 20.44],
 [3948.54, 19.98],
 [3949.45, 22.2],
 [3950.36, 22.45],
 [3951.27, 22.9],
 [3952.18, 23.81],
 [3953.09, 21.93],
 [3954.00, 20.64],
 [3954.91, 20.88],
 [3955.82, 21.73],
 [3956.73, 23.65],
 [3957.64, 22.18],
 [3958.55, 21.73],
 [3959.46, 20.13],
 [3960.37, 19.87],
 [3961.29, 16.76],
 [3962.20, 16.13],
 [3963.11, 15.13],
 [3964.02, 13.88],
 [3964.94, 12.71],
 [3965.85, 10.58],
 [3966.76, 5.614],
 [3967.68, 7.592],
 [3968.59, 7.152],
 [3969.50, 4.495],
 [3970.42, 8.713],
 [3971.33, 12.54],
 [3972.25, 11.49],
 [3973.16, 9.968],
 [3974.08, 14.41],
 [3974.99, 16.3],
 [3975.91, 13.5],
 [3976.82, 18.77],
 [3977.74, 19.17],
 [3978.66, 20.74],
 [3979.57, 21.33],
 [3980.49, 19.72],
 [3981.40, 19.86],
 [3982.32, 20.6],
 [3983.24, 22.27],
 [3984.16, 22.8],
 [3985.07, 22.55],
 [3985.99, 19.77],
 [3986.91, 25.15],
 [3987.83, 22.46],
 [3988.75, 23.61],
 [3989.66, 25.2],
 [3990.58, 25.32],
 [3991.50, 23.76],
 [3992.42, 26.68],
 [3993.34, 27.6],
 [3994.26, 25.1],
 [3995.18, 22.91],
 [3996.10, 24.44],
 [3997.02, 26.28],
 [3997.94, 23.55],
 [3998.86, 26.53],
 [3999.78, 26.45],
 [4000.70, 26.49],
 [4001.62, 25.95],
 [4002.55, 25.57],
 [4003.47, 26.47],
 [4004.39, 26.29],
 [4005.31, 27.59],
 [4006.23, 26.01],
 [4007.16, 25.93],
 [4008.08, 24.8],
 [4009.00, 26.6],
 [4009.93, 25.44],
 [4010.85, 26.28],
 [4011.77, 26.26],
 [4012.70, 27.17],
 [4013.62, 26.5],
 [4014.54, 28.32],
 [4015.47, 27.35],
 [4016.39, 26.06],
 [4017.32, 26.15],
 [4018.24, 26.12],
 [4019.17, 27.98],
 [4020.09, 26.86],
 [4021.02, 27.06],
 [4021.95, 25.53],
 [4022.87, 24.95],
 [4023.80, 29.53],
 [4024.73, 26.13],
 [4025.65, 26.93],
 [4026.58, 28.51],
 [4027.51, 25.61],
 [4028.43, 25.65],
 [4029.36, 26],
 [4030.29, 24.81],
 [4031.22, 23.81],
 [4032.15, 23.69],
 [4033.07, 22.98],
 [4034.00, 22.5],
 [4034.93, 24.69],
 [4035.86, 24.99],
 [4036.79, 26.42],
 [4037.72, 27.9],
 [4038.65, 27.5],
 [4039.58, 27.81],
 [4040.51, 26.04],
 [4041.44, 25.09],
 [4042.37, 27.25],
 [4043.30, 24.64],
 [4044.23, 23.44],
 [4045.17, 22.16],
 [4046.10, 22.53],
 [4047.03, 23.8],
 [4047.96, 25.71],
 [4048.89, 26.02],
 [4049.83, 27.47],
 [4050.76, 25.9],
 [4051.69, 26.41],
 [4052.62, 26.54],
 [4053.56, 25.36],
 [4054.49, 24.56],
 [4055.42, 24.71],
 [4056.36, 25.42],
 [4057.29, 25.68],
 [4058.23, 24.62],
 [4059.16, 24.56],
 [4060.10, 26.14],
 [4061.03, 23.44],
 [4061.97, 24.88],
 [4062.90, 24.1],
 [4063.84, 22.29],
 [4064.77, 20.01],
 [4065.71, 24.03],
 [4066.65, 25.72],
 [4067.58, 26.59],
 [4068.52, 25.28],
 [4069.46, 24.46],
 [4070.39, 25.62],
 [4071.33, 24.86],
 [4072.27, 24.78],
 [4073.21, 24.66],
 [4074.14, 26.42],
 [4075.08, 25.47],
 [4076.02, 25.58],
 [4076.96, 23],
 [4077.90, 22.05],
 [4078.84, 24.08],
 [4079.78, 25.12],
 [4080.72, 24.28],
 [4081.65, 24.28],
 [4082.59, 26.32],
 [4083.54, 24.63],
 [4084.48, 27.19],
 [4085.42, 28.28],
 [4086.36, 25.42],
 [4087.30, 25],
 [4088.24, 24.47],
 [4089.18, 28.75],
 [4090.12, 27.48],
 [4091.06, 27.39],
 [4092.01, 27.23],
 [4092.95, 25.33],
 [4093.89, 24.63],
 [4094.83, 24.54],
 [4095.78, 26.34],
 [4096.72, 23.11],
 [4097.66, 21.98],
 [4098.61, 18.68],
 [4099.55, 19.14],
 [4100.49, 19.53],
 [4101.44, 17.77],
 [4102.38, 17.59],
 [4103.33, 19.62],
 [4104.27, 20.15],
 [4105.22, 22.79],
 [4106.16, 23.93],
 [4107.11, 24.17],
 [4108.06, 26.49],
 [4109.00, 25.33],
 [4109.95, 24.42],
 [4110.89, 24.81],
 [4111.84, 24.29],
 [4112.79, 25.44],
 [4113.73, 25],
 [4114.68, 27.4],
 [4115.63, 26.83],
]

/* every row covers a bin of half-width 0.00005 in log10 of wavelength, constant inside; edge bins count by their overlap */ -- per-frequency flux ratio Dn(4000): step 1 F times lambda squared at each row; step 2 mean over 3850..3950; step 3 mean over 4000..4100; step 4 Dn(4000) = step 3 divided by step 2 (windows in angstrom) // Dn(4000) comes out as 1.75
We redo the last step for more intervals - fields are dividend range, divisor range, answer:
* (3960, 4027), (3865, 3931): 1.41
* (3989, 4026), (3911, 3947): 1.81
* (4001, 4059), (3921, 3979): 1.78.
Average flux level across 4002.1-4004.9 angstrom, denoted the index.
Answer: 26.2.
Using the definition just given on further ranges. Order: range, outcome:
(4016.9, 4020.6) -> 26.8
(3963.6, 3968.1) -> 10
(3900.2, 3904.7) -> 18.1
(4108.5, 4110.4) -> 24.9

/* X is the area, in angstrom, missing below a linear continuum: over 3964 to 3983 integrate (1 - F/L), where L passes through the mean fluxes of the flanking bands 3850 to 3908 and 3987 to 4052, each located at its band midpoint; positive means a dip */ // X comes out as 7.3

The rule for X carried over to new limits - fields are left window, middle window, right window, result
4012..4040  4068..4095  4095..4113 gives -2.2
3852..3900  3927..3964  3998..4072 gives 7.4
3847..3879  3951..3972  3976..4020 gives 5.6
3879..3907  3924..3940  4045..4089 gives 5.9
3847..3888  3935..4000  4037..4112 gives 4.1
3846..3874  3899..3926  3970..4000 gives -1.8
